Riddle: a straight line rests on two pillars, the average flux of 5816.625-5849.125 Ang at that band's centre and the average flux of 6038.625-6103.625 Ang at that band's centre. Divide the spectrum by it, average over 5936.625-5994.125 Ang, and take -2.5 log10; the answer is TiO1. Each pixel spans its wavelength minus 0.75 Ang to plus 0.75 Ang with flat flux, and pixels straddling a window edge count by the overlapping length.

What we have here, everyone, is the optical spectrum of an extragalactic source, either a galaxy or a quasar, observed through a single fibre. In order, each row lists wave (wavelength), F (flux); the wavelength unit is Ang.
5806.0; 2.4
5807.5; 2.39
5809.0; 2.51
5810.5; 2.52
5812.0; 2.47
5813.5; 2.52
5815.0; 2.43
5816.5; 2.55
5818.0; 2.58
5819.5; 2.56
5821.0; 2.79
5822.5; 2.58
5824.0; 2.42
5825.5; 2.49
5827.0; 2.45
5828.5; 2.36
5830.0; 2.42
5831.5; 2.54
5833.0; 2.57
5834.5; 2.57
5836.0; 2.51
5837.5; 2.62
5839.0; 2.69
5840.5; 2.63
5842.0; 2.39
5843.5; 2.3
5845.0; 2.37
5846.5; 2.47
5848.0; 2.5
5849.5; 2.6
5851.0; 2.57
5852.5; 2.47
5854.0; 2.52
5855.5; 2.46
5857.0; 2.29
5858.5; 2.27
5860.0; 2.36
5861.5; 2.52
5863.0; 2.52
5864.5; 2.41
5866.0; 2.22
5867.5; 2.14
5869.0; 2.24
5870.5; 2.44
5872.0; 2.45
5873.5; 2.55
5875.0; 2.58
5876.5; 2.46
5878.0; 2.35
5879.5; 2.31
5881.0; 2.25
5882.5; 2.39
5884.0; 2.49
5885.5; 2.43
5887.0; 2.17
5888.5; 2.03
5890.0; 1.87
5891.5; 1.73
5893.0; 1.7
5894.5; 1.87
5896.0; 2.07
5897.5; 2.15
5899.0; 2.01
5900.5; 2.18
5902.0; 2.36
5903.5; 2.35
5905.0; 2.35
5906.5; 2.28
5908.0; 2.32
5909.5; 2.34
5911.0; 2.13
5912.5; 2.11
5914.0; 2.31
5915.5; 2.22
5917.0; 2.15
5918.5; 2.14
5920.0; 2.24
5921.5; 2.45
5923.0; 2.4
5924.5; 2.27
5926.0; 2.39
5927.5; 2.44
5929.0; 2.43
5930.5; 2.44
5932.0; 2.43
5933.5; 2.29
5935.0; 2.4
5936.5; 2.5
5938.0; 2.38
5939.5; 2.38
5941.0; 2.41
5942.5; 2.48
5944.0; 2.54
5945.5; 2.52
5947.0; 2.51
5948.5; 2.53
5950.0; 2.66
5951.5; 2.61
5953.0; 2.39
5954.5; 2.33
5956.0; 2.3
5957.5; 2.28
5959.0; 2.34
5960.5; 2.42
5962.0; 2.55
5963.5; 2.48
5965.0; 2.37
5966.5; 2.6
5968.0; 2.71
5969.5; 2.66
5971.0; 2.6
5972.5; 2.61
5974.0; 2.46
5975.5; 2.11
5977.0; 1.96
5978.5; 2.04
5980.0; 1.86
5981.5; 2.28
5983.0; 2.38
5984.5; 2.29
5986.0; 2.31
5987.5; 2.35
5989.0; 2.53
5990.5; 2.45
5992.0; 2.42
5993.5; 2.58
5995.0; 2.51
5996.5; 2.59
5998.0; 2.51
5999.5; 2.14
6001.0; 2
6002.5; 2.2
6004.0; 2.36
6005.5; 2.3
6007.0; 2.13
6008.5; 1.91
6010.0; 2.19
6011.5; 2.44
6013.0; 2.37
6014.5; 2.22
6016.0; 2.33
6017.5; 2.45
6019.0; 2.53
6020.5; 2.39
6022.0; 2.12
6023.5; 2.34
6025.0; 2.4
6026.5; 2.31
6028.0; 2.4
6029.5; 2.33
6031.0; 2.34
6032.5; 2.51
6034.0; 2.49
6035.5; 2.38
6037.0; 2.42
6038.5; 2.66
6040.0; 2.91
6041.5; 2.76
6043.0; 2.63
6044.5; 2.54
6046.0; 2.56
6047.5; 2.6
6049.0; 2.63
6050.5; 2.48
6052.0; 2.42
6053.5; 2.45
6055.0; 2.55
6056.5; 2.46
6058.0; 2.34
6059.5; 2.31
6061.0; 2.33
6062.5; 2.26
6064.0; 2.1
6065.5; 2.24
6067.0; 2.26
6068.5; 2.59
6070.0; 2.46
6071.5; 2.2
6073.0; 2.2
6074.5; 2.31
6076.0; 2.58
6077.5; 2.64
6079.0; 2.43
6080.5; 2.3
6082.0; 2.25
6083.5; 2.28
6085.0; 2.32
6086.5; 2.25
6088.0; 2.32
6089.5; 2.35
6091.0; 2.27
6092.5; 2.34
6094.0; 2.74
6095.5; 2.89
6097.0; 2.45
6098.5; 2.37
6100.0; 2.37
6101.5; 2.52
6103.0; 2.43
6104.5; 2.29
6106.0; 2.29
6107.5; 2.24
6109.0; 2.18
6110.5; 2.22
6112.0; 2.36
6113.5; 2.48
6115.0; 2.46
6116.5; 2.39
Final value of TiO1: 0.03 mag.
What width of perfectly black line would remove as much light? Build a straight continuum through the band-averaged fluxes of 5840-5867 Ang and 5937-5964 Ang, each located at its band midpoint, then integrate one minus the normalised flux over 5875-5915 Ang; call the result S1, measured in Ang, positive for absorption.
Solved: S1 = 3.9 Ang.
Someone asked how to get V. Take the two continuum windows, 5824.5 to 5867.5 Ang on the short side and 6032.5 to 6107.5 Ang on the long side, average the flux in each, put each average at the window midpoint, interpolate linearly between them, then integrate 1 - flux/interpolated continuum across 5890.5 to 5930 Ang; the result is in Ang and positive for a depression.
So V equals 3.97 Ang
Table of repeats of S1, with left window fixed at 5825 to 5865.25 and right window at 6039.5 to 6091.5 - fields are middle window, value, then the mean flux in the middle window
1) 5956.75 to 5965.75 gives 0.1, 2.41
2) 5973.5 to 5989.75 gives 1.4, 2.23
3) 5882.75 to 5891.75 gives 1.1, 2.16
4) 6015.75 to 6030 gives 0.4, 2.36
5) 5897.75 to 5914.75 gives 1.5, 2.25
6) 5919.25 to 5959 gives 0.5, 2.42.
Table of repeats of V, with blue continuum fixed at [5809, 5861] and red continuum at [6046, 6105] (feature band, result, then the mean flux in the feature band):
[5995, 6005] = 0.5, 2.32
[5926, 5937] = 0.2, 2.41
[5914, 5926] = 0.9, 2.28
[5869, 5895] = 2.5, 2.24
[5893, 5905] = 1.7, 2.13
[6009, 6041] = 0.2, 2.41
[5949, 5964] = 0.1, 2.44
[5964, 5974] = -0.6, 2.58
